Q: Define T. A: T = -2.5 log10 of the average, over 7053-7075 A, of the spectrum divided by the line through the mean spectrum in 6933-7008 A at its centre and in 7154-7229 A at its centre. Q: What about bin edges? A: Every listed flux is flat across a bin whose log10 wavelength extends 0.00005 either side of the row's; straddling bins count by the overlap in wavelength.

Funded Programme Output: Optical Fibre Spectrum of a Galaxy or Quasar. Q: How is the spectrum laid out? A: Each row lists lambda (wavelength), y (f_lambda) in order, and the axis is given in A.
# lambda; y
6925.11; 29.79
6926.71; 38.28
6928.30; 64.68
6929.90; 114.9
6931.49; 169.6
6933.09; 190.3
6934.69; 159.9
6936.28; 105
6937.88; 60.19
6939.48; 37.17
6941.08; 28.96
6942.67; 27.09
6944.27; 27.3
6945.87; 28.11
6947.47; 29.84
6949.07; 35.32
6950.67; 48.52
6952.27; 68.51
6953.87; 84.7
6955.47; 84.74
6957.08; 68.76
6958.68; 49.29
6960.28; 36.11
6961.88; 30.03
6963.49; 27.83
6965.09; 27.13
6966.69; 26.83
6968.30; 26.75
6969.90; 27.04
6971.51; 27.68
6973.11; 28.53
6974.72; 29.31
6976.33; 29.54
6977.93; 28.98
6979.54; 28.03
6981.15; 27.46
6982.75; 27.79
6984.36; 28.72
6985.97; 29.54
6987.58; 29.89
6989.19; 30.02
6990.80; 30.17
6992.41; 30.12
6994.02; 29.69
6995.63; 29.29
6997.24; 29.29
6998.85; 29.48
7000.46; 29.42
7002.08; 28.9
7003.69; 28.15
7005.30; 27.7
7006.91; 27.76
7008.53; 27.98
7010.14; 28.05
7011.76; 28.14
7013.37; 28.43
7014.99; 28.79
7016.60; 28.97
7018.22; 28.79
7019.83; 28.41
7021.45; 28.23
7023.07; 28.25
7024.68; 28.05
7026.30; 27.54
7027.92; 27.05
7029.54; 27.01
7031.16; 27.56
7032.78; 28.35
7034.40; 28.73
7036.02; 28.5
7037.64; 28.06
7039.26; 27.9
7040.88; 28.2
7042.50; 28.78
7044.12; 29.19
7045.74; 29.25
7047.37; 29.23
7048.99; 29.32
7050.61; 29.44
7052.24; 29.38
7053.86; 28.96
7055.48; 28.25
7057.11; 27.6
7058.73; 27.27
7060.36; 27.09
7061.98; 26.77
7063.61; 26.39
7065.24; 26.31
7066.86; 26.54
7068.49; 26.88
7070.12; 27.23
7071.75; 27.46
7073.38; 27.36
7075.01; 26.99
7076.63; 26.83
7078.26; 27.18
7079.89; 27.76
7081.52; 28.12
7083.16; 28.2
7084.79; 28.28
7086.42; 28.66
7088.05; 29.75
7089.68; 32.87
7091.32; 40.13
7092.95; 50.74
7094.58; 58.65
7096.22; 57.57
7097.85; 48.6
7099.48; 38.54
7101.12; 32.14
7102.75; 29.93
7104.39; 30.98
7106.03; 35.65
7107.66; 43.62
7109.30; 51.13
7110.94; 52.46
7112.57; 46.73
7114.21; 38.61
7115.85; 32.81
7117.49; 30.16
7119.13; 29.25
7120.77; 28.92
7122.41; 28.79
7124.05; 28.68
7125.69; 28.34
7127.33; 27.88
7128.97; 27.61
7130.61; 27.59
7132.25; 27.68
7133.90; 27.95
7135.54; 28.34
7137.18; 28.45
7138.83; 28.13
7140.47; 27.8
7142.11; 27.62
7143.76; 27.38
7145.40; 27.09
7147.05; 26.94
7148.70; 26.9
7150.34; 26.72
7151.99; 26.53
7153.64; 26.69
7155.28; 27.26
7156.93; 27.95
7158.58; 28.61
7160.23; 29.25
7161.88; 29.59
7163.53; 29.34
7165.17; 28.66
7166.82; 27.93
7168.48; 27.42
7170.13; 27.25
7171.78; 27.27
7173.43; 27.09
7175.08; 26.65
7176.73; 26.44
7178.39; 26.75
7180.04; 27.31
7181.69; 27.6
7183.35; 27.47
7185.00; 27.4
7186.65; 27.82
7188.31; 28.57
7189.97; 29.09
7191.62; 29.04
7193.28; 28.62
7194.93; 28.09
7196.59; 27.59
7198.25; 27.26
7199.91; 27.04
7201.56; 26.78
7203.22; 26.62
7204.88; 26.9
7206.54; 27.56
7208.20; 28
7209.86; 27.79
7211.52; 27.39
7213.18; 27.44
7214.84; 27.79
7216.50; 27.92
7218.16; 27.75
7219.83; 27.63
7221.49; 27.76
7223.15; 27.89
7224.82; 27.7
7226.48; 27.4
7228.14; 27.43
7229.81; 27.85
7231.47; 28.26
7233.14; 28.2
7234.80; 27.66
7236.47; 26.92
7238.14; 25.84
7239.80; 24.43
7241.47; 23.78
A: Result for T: 0.29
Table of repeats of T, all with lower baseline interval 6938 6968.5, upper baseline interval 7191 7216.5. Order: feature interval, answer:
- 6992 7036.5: 0.34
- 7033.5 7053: 0.27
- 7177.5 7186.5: 0.06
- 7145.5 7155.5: 0.15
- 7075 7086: 0.25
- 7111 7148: 0.07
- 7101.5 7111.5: -0.20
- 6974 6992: 0.36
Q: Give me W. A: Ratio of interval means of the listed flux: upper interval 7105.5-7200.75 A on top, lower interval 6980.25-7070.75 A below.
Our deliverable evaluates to 1.05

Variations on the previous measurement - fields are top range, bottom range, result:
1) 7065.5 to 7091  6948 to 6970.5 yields 0.62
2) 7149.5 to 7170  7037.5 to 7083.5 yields 1.00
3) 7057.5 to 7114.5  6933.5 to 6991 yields 0.80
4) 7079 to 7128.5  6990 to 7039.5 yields 1.28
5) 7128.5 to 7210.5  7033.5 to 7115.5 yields 0.84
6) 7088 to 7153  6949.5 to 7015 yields 0.99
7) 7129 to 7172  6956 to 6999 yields 0.88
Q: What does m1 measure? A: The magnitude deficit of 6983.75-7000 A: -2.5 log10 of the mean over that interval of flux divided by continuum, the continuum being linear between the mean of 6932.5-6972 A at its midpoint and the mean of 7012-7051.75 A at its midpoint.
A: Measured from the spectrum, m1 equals 0.36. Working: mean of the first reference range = 54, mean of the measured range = 29.6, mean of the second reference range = 28.4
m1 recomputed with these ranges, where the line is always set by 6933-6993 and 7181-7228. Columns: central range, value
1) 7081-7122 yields -0.101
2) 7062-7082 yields 0.331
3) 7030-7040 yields 0.361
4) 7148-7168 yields 0.107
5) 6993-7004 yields 0.386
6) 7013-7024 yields 0.375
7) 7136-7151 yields 0.160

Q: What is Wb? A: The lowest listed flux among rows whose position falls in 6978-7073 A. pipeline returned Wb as 26.31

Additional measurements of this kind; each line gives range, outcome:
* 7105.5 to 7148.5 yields 26.94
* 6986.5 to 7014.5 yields 27.7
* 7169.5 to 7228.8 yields 26.44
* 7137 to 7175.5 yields 26.53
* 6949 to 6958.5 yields 35.32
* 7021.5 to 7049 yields 27.01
